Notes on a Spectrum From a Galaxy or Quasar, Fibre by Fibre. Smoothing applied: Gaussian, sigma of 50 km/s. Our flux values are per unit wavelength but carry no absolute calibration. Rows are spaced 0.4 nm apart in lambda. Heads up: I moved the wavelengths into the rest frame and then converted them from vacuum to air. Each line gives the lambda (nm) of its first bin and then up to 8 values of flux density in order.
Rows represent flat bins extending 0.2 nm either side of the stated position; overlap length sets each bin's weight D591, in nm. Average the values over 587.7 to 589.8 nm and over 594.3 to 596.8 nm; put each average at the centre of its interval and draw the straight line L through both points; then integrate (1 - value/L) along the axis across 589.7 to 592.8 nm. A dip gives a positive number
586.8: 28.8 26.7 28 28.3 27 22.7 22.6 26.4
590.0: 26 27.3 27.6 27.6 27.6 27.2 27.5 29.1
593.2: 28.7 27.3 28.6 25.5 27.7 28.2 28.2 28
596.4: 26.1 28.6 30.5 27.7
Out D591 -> -0.13 nm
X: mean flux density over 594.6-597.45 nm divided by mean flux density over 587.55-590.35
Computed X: 1.1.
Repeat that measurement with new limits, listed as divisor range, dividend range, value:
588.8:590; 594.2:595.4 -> 1.11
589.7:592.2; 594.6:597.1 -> 1.03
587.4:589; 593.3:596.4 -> 1.04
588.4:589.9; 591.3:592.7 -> 1.13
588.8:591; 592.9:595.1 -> 1.08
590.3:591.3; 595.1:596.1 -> 1.02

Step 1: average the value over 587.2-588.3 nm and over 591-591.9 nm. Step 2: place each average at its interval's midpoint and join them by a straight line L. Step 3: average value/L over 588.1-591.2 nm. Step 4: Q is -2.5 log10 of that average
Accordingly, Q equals 0.073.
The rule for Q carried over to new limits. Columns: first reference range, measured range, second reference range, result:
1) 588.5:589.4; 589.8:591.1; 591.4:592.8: -0.071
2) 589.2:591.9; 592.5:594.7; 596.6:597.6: 0.002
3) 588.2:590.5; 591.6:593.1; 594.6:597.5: -0.055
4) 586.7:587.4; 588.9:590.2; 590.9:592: 0.113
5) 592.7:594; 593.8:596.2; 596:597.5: 0.024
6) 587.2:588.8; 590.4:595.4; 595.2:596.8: -0.011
